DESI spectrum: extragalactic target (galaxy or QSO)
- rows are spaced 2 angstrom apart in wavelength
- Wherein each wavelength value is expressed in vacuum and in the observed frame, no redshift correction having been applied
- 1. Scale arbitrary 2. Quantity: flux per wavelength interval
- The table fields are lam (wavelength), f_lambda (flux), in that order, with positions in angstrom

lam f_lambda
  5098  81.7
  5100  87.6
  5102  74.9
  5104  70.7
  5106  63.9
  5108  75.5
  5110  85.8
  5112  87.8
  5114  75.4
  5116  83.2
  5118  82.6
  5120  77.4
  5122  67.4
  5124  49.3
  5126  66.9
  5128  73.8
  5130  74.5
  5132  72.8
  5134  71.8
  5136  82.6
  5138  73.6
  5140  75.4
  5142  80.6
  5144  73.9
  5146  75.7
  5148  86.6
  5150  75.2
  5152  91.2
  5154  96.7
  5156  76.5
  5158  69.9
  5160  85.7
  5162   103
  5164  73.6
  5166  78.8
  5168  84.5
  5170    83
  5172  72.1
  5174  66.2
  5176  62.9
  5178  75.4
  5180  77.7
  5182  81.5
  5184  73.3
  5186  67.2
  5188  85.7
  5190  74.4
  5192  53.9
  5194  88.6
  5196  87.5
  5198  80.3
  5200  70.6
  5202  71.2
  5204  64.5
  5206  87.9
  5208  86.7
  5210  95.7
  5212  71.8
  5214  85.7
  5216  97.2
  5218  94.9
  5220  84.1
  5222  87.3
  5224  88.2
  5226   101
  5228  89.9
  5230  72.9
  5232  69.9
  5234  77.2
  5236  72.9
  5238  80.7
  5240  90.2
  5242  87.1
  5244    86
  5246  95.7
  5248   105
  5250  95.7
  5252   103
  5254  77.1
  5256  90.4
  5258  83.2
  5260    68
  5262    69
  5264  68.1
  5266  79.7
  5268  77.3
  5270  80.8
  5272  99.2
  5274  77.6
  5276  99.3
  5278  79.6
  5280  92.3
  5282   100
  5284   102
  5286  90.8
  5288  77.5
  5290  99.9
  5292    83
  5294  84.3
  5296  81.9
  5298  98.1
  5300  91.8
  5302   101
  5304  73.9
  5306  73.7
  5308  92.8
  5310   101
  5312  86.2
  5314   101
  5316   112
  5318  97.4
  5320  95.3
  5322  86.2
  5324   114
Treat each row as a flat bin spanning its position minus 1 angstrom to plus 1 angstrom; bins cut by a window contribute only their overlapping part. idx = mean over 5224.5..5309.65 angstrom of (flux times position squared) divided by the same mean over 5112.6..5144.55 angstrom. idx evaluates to 1.2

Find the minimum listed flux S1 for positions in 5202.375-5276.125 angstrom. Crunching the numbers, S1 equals 64.5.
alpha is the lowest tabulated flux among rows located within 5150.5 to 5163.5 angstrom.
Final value 69.9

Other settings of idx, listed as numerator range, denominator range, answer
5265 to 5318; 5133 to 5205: 1.22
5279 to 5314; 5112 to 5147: 1.30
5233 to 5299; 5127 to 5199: 1.15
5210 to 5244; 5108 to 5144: 1.17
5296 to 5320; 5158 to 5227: 1.21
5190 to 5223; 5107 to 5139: 1.12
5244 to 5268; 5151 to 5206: 1.12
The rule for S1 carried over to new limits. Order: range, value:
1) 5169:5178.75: 62.9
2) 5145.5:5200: 53.9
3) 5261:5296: 68.1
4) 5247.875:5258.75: 77.1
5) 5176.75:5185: 73.3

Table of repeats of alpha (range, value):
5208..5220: 71.8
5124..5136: 49.3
